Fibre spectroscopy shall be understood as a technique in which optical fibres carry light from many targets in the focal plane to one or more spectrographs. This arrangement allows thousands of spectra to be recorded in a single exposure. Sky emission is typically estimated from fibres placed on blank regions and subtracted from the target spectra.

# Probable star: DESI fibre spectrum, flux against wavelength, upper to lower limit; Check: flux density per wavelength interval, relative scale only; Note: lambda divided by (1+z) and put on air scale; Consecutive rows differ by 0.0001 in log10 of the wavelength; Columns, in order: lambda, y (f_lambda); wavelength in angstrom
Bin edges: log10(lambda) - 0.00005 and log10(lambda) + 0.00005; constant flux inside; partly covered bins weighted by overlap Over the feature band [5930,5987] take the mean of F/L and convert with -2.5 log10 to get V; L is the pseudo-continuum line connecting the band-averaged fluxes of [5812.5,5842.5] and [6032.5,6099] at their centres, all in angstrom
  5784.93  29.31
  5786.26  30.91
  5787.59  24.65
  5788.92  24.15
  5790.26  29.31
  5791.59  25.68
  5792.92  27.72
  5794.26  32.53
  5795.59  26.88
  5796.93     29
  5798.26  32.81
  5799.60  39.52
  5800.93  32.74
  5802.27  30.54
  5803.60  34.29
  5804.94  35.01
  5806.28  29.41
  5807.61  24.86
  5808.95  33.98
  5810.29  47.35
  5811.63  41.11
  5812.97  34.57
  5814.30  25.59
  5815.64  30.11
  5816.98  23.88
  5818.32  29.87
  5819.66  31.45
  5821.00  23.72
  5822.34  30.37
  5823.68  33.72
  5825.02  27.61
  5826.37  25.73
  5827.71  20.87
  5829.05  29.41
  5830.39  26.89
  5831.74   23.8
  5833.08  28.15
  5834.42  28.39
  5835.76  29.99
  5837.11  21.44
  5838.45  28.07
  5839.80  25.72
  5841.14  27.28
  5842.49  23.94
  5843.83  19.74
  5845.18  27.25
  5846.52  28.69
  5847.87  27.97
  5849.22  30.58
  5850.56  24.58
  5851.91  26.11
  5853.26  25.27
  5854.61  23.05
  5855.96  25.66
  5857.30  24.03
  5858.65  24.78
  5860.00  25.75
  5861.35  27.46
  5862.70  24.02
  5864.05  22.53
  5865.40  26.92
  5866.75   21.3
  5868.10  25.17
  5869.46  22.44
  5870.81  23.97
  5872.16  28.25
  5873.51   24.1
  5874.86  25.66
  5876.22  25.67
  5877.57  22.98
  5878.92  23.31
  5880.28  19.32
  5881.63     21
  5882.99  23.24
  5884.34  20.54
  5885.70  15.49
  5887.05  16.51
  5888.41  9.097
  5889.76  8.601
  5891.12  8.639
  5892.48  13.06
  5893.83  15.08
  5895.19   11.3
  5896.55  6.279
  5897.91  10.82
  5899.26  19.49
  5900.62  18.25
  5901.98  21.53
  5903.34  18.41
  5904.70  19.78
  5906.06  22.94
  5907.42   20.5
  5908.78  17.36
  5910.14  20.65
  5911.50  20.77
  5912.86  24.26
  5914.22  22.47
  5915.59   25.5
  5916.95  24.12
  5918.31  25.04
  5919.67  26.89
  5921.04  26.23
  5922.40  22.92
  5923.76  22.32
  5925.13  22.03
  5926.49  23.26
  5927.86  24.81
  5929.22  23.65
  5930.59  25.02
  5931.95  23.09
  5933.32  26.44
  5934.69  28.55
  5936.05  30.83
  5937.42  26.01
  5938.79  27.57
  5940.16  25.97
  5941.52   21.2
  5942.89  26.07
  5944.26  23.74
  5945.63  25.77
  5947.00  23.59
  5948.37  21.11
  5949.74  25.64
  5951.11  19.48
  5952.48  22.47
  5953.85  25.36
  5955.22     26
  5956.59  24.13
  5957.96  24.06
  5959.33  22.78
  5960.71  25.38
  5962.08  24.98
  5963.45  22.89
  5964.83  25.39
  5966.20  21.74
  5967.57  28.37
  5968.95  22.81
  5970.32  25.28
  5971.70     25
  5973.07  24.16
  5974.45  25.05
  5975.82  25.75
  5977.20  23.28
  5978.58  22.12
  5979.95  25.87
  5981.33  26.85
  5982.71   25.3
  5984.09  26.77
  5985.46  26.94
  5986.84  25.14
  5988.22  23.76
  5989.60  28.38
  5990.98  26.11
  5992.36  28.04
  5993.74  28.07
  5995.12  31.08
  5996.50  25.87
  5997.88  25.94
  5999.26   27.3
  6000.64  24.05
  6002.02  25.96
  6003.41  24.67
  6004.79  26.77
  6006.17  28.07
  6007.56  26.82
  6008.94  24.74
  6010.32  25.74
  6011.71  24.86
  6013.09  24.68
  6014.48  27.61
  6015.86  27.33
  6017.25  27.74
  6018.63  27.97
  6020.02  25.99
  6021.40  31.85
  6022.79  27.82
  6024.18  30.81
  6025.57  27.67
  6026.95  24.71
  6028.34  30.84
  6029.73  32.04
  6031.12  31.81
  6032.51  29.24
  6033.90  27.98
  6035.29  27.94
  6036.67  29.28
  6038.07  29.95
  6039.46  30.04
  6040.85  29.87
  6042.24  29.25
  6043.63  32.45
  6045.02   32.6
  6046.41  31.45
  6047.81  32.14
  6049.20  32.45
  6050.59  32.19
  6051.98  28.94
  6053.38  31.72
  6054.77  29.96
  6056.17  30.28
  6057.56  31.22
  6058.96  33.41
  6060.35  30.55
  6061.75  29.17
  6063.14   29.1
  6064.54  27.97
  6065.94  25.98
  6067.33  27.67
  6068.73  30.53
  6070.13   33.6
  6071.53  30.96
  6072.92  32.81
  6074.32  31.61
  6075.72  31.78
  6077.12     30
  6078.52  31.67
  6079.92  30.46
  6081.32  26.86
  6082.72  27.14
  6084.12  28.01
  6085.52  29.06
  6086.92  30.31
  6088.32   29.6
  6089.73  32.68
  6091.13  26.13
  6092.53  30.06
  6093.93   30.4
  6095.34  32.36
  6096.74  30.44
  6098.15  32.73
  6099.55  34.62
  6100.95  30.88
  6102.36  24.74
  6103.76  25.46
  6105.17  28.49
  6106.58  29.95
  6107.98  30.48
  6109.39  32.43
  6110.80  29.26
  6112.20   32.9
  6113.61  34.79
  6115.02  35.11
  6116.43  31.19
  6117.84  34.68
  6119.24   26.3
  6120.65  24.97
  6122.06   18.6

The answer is 0.17 mag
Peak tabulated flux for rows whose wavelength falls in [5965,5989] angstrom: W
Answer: 28.37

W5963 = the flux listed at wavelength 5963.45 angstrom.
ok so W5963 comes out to 22.89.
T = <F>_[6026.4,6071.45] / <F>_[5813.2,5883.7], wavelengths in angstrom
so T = 1.2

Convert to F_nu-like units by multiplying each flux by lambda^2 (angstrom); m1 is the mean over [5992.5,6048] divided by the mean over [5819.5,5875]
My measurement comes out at 1.15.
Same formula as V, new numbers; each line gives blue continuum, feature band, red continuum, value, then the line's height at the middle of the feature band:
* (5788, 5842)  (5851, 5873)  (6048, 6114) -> 0.196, 29.7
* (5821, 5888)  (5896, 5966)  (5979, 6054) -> 0.150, 26.4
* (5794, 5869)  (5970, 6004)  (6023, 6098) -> 0.143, 29.5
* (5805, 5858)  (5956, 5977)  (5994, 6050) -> 0.157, 28.3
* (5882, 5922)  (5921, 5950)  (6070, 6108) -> -0.205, 20.5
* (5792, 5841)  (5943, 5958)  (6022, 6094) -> 0.248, 30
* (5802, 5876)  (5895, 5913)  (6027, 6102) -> 0.490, 28.3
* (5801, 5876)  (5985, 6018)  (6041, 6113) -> 0.115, 29.4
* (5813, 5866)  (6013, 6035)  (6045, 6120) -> 0.035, 29.5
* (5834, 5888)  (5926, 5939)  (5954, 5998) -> -0.038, 25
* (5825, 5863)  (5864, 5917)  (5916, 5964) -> 0.277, 25.3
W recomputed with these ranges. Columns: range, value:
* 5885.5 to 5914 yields 24.26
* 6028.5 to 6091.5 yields 33.6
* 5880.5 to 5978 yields 30.83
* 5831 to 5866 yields 30.58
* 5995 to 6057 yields 32.6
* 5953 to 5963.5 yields 26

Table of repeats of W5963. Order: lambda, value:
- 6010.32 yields 25.74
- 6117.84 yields 34.68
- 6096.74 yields 30.44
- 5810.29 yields 47.35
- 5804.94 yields 35.01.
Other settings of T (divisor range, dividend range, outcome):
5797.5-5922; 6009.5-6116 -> 1.22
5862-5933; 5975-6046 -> 1.33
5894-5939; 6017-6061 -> 1.37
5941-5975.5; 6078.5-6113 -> 1.24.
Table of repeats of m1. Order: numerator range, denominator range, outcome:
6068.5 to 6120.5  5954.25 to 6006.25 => 1.24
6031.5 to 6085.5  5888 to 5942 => 1.52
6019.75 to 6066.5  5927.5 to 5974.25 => 1.25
